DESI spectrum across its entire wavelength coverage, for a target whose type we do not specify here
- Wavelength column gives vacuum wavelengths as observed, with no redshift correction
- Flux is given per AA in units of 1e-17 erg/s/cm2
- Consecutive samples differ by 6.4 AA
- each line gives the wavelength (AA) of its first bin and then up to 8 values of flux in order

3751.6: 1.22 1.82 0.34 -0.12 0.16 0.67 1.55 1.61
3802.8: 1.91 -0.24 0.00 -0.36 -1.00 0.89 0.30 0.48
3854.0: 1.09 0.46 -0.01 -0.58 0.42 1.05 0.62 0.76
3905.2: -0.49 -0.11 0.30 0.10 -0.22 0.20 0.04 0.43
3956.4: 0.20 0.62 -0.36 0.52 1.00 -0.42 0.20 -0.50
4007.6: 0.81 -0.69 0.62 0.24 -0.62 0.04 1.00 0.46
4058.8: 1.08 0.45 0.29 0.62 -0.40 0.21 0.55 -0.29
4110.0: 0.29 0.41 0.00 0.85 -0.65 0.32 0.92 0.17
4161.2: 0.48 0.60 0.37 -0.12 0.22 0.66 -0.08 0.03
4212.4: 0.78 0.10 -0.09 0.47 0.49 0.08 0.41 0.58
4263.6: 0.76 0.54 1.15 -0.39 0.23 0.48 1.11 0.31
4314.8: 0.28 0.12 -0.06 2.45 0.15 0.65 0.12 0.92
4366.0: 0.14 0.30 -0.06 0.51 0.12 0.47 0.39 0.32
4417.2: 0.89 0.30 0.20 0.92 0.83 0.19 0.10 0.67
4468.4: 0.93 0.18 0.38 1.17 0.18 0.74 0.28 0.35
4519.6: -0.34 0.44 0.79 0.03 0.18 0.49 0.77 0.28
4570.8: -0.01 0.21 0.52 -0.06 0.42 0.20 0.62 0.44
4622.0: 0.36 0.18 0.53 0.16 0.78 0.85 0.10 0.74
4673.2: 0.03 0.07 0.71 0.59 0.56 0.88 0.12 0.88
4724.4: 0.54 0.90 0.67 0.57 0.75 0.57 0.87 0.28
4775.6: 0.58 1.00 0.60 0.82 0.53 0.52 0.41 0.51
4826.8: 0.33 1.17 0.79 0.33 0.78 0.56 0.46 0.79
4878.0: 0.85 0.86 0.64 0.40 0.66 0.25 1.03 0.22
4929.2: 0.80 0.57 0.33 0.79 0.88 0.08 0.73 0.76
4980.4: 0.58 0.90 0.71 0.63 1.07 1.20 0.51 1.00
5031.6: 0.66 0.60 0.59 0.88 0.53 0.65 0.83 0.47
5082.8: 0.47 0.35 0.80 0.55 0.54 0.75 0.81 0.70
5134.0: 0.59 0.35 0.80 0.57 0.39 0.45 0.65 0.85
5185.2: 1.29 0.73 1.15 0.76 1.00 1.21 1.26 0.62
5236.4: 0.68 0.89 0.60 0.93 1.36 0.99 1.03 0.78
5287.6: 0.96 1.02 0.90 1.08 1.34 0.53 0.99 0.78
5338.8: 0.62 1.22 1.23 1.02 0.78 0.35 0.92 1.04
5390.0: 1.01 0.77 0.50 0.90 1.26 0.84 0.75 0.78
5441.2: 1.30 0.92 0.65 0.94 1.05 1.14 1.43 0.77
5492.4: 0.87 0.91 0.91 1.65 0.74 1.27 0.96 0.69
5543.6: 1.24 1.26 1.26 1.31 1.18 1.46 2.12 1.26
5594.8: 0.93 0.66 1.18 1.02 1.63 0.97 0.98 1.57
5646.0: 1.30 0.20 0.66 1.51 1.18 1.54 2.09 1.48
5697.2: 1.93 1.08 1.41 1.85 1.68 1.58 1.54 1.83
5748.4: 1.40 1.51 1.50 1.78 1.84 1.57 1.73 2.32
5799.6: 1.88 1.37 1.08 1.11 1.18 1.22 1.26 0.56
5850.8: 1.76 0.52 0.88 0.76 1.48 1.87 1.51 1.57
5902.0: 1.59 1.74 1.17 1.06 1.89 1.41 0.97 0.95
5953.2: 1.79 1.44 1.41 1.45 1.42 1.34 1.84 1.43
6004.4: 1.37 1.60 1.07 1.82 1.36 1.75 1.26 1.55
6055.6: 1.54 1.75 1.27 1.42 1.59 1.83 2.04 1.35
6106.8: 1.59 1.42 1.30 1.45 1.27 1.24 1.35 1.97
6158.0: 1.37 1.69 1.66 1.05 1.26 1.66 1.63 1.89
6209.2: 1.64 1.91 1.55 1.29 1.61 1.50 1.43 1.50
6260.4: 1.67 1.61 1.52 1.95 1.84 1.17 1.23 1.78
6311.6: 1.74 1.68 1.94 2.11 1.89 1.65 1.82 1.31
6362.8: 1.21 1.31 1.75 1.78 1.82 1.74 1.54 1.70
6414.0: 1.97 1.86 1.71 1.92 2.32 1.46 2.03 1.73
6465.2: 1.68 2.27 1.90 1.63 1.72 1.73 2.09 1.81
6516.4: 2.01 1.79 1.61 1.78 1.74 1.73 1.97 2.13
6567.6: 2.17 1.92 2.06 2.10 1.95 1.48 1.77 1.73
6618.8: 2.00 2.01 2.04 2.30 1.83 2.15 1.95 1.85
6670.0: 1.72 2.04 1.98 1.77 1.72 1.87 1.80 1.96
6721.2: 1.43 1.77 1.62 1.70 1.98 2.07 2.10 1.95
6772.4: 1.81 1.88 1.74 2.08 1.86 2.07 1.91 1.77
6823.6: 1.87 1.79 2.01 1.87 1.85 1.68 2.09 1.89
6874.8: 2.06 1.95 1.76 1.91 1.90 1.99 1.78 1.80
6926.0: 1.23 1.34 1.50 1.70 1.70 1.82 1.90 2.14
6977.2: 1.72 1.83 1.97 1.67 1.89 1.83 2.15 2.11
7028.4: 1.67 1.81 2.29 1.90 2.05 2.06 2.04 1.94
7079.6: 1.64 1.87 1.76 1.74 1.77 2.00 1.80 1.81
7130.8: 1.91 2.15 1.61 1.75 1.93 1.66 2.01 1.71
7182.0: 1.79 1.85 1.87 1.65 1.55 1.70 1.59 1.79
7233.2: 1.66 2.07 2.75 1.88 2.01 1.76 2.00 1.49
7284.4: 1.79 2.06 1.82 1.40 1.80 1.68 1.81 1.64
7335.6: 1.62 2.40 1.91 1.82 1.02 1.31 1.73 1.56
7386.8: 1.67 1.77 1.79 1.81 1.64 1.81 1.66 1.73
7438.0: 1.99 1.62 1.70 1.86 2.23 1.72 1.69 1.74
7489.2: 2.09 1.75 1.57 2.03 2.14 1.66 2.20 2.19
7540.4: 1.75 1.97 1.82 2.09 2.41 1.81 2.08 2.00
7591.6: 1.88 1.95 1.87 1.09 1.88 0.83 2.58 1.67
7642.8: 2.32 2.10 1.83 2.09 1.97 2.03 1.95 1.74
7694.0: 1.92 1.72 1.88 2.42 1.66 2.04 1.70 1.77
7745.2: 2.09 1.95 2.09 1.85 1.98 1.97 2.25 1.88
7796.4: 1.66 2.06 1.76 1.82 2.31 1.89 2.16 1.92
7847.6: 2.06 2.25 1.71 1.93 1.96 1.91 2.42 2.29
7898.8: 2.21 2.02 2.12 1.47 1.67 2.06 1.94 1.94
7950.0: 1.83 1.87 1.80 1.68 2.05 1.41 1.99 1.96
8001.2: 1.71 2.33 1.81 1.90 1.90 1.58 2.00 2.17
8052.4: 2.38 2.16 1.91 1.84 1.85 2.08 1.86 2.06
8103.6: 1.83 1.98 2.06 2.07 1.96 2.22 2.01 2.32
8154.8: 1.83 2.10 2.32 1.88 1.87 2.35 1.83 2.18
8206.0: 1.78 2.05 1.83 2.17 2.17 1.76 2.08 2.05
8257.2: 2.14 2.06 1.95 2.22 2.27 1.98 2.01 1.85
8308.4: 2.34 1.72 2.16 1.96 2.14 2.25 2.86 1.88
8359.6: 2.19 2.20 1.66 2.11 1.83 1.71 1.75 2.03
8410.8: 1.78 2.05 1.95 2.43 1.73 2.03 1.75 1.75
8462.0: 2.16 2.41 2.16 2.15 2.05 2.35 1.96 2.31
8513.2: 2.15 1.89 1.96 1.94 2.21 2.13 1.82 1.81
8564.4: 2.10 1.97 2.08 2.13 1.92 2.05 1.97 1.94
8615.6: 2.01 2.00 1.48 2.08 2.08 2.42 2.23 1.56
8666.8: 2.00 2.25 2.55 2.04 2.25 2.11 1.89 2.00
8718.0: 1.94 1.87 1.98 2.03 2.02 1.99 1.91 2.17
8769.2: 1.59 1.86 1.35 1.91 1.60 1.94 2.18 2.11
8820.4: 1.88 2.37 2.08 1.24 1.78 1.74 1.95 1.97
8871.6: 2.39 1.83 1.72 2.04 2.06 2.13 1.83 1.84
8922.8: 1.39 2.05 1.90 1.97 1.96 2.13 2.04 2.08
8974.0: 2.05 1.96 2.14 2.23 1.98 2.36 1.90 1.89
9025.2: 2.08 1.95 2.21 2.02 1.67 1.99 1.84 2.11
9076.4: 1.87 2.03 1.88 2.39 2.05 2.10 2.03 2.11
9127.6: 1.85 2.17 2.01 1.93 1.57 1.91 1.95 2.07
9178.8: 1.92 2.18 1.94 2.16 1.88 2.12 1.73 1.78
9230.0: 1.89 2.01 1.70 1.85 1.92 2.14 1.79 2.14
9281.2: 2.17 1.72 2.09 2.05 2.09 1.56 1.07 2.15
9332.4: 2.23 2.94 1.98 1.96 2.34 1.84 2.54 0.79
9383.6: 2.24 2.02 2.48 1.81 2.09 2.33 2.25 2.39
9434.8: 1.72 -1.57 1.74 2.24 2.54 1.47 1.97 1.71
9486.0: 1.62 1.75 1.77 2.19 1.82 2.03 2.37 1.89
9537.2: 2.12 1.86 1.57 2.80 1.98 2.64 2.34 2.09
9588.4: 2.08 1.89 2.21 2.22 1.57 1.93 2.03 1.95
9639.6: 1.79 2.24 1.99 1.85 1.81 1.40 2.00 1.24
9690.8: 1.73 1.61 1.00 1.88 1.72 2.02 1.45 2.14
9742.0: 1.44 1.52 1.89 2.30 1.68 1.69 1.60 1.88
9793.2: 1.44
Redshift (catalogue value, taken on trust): 0.42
